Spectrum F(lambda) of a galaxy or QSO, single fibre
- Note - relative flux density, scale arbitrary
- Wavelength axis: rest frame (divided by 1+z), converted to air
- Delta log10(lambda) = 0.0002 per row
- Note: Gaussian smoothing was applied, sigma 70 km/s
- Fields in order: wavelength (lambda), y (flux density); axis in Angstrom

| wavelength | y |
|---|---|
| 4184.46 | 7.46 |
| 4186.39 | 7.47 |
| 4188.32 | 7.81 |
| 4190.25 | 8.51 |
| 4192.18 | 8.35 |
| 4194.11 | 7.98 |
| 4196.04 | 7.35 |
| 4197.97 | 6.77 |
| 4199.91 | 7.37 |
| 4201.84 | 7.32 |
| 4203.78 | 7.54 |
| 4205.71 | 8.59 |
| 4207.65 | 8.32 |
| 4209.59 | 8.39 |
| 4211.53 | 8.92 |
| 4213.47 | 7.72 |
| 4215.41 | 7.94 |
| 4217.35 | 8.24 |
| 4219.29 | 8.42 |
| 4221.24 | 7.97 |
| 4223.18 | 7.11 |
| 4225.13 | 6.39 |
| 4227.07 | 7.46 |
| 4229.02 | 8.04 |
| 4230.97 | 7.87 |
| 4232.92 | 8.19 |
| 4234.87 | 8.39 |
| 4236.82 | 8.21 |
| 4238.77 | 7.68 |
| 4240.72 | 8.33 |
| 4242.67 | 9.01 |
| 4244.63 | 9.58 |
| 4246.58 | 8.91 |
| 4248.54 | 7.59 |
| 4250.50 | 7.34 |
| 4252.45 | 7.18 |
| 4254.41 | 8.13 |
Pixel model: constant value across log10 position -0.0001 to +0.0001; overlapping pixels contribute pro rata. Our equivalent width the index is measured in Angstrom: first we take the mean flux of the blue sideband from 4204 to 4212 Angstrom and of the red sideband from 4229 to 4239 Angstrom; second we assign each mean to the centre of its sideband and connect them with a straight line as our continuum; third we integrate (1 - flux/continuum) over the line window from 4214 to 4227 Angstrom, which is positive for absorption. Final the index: 1.0 Angstrom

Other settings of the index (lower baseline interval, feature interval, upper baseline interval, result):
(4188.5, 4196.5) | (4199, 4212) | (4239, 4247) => 0.4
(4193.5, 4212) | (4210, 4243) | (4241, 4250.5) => 1.1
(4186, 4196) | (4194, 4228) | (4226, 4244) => 1.3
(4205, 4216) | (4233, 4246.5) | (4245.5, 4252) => -0.9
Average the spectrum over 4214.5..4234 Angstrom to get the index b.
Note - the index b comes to 7.76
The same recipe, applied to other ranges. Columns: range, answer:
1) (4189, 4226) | 7.86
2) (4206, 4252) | 8.09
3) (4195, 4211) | 7.74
